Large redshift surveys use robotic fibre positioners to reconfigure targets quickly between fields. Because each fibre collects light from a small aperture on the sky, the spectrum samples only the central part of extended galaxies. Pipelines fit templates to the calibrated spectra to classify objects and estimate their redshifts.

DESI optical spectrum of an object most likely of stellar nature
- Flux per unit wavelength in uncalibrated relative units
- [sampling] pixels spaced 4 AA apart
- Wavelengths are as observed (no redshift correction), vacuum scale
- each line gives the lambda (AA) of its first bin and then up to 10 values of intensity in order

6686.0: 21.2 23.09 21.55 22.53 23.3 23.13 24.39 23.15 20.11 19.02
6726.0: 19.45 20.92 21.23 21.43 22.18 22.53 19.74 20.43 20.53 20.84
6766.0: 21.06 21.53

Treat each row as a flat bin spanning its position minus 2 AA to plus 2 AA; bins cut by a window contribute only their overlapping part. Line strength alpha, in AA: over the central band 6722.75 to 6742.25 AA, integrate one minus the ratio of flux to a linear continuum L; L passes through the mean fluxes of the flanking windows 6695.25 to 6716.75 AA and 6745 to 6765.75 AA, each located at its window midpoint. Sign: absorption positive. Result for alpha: 0.92 AA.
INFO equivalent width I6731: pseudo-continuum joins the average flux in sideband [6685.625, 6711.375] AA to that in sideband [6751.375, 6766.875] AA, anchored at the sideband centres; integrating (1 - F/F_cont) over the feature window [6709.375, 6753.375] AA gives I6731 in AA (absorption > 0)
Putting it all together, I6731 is 0.9 AA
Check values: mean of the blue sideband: 22.8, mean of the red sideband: 20.7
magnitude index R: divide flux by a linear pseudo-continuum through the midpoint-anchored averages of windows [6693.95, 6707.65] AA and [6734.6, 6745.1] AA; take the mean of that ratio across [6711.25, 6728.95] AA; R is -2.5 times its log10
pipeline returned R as 0.08 mag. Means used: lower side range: 22.8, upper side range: 21.8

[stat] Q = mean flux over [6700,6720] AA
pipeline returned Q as 22.8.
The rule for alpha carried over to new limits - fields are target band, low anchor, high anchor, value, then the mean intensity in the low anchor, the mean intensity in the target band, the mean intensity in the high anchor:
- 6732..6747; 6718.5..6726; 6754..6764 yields -1.4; 19.4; 21.8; 20.6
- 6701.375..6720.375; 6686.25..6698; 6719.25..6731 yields -1.7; 22.2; 22.7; 19.7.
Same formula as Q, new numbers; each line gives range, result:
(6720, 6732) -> 19.8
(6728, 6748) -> 21.7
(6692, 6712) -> 23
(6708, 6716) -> 23.8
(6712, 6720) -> 21.6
